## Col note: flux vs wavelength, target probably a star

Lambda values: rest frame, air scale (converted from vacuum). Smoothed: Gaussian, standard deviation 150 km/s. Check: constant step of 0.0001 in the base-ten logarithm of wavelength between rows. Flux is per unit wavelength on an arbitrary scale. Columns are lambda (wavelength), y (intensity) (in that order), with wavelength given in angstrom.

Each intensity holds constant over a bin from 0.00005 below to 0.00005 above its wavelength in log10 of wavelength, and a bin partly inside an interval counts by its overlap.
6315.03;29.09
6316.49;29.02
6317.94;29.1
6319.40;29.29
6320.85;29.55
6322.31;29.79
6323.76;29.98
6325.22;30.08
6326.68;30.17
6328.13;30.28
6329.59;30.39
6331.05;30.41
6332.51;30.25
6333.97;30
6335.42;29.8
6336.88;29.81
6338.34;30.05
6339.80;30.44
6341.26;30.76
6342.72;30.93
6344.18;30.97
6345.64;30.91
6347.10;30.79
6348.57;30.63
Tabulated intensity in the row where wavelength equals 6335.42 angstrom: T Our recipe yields 29.8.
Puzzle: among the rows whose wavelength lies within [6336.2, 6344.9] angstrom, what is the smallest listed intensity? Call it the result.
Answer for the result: 29.81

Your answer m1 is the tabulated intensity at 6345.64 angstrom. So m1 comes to 30.91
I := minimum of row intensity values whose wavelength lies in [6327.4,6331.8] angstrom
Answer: 30.28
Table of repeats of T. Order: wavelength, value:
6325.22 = 30.08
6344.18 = 30.97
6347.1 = 30.79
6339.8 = 30.44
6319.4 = 29.29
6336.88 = 29.81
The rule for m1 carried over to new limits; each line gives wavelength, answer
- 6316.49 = 29.02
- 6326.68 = 30.17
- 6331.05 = 30.41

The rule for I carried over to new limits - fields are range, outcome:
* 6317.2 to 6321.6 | 29.1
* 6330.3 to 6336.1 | 29.8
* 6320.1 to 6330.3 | 29.55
